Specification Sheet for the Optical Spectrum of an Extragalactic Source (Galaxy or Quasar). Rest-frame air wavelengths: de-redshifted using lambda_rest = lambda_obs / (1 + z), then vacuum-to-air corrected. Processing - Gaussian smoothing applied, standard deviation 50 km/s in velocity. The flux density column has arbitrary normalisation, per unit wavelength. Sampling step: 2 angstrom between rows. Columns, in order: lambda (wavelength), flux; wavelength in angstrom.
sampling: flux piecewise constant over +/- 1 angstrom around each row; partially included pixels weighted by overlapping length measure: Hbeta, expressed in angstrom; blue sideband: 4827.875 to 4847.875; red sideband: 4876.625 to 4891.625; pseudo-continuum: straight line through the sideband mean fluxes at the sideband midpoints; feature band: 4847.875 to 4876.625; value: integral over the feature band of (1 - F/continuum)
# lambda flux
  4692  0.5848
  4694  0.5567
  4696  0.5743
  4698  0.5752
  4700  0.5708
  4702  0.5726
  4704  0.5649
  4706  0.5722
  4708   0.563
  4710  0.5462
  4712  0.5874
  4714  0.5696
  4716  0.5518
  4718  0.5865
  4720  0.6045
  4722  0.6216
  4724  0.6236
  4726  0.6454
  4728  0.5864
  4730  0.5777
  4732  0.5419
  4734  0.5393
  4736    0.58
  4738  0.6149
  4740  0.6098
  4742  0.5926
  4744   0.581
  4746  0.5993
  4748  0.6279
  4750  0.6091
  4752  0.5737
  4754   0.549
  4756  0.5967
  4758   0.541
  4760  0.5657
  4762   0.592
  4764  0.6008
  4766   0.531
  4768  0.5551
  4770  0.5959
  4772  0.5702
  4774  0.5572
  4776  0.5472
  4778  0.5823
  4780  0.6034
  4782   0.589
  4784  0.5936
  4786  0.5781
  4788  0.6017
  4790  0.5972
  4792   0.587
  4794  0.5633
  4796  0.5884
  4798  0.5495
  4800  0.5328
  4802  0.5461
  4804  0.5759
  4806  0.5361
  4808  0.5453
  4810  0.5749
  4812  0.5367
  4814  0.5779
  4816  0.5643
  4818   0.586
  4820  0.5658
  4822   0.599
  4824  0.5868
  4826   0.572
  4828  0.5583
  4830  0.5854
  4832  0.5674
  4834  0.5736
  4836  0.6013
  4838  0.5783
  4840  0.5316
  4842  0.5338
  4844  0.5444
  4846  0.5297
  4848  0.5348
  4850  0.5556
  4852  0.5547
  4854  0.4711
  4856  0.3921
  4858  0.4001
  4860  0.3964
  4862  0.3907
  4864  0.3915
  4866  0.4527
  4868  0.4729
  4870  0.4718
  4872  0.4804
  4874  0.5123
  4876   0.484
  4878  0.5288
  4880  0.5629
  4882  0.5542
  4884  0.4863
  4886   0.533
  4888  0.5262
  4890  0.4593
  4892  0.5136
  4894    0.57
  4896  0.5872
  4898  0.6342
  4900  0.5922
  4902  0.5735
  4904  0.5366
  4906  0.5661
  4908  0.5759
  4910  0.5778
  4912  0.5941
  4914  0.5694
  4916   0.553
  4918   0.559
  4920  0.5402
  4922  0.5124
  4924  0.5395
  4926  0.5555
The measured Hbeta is 4.1 angstrom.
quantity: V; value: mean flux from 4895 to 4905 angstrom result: 0.585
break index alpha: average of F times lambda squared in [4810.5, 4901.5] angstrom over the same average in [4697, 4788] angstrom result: 0.95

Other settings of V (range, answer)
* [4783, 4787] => 0.586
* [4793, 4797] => 0.576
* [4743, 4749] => 0.603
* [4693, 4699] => 0.569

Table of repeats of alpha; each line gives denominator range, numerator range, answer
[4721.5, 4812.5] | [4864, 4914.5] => 0.97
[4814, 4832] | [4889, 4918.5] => 1.01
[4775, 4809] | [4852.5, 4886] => 0.85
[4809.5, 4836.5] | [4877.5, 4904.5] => 0.98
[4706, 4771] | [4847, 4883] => 0.86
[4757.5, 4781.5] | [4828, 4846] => 1.01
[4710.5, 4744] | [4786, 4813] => 0.99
